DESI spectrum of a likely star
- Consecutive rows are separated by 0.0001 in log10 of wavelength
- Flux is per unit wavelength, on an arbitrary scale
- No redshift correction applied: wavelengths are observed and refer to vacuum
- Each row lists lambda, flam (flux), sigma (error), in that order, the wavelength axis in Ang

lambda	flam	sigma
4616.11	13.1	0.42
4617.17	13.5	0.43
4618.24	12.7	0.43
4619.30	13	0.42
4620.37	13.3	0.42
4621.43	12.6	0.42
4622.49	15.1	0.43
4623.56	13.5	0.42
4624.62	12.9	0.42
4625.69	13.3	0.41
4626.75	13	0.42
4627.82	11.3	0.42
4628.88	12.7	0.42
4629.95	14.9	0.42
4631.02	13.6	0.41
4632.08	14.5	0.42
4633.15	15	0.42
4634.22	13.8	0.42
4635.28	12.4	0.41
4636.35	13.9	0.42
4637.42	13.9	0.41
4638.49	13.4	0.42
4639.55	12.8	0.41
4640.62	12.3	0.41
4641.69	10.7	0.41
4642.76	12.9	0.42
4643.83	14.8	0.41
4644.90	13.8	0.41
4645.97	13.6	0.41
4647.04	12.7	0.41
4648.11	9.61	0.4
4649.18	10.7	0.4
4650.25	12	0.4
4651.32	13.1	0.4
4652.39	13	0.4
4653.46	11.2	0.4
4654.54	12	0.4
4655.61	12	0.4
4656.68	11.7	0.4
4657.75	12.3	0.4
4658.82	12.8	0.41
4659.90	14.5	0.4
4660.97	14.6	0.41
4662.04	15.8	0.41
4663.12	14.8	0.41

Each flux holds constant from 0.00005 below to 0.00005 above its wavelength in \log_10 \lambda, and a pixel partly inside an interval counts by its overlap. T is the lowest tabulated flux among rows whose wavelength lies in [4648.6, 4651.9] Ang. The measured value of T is 10.7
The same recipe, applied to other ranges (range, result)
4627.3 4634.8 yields 11.3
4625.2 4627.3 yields 13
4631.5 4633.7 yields 14.5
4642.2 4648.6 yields 9.61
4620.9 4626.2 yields 12.6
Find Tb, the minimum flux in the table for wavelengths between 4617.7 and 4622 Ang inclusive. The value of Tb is 12.6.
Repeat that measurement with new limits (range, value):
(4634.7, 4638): 12.4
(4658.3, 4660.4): 12.8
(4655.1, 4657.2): 11.7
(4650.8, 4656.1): 11.2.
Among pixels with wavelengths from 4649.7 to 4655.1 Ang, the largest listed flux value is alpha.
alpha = 13.1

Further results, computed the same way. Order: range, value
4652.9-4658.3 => 12.3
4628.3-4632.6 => 14.9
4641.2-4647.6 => 14.8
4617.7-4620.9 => 13.3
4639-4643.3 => 12.9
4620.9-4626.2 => 15.1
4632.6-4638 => 15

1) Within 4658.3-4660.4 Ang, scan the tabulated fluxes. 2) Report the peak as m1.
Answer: 14.5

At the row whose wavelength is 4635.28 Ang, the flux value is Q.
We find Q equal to 12.4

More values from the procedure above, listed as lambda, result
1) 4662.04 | 15.8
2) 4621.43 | 12.6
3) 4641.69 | 10.7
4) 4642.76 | 12.9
